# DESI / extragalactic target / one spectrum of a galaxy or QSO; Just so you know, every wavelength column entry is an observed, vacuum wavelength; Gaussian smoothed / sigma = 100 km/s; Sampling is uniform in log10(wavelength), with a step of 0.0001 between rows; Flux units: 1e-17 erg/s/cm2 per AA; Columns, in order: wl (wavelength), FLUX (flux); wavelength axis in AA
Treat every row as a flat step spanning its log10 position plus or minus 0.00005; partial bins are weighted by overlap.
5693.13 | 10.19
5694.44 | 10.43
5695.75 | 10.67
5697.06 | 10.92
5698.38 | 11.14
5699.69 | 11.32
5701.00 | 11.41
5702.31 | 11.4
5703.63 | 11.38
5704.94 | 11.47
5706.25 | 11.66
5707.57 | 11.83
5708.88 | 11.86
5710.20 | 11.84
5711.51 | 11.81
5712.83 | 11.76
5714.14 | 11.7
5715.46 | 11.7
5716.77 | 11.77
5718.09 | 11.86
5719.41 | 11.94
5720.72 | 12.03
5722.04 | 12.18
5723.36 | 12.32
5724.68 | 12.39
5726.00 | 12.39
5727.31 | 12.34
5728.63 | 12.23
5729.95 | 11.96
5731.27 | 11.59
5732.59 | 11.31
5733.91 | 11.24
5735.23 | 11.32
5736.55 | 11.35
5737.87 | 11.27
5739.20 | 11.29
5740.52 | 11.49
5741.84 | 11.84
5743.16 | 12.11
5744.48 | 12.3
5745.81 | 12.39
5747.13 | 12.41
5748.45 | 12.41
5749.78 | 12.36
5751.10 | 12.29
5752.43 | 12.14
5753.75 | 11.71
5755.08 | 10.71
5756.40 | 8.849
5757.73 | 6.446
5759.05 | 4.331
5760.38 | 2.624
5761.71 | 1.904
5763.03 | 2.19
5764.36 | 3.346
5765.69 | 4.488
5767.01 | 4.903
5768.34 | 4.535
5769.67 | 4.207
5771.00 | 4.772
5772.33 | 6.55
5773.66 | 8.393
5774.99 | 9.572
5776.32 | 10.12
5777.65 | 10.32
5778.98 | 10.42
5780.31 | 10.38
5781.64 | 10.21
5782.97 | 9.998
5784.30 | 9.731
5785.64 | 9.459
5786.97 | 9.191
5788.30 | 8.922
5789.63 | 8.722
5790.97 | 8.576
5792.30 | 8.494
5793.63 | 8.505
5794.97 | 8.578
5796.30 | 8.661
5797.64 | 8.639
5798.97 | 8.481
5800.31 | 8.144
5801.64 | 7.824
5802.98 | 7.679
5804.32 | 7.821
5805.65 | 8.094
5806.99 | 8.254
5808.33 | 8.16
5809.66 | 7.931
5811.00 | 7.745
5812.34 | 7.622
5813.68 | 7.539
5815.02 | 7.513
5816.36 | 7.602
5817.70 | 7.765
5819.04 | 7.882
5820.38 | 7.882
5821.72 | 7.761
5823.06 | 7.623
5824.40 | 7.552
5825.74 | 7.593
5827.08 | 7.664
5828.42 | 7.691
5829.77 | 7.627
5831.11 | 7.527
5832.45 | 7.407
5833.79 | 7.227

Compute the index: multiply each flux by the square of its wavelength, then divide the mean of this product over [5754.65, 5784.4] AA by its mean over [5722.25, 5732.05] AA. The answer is 0.57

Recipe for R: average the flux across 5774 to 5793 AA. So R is 9.56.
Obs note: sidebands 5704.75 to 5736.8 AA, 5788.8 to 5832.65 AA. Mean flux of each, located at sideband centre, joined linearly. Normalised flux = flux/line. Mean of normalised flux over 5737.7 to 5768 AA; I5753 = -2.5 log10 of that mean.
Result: 0.19 mag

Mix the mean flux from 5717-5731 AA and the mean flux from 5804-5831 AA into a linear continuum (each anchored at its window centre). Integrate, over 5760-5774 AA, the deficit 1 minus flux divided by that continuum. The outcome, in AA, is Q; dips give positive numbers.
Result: 8.0 AA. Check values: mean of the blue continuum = 12.1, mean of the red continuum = 7.76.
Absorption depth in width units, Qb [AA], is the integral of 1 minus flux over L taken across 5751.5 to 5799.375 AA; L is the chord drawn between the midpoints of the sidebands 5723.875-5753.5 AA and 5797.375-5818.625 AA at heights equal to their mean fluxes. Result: 9.3 AA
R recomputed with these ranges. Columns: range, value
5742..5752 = 12.3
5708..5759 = 11.6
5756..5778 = 5.64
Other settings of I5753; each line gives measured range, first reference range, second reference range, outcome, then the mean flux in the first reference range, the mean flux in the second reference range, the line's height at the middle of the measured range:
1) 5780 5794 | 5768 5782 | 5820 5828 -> -0.15 mag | 8.17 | 7.68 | 8.05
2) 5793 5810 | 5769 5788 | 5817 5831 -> 0.00 mag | 8.81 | 7.7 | 8.25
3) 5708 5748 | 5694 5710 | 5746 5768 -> -0.23 mag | 11.3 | 7.75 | 9.63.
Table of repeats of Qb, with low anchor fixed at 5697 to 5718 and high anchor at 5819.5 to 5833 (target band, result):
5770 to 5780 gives 0.87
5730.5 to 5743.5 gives -1.06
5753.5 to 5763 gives 3.64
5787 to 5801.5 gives 0.22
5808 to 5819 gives 0.46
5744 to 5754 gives -2.02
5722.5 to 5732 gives -1.08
